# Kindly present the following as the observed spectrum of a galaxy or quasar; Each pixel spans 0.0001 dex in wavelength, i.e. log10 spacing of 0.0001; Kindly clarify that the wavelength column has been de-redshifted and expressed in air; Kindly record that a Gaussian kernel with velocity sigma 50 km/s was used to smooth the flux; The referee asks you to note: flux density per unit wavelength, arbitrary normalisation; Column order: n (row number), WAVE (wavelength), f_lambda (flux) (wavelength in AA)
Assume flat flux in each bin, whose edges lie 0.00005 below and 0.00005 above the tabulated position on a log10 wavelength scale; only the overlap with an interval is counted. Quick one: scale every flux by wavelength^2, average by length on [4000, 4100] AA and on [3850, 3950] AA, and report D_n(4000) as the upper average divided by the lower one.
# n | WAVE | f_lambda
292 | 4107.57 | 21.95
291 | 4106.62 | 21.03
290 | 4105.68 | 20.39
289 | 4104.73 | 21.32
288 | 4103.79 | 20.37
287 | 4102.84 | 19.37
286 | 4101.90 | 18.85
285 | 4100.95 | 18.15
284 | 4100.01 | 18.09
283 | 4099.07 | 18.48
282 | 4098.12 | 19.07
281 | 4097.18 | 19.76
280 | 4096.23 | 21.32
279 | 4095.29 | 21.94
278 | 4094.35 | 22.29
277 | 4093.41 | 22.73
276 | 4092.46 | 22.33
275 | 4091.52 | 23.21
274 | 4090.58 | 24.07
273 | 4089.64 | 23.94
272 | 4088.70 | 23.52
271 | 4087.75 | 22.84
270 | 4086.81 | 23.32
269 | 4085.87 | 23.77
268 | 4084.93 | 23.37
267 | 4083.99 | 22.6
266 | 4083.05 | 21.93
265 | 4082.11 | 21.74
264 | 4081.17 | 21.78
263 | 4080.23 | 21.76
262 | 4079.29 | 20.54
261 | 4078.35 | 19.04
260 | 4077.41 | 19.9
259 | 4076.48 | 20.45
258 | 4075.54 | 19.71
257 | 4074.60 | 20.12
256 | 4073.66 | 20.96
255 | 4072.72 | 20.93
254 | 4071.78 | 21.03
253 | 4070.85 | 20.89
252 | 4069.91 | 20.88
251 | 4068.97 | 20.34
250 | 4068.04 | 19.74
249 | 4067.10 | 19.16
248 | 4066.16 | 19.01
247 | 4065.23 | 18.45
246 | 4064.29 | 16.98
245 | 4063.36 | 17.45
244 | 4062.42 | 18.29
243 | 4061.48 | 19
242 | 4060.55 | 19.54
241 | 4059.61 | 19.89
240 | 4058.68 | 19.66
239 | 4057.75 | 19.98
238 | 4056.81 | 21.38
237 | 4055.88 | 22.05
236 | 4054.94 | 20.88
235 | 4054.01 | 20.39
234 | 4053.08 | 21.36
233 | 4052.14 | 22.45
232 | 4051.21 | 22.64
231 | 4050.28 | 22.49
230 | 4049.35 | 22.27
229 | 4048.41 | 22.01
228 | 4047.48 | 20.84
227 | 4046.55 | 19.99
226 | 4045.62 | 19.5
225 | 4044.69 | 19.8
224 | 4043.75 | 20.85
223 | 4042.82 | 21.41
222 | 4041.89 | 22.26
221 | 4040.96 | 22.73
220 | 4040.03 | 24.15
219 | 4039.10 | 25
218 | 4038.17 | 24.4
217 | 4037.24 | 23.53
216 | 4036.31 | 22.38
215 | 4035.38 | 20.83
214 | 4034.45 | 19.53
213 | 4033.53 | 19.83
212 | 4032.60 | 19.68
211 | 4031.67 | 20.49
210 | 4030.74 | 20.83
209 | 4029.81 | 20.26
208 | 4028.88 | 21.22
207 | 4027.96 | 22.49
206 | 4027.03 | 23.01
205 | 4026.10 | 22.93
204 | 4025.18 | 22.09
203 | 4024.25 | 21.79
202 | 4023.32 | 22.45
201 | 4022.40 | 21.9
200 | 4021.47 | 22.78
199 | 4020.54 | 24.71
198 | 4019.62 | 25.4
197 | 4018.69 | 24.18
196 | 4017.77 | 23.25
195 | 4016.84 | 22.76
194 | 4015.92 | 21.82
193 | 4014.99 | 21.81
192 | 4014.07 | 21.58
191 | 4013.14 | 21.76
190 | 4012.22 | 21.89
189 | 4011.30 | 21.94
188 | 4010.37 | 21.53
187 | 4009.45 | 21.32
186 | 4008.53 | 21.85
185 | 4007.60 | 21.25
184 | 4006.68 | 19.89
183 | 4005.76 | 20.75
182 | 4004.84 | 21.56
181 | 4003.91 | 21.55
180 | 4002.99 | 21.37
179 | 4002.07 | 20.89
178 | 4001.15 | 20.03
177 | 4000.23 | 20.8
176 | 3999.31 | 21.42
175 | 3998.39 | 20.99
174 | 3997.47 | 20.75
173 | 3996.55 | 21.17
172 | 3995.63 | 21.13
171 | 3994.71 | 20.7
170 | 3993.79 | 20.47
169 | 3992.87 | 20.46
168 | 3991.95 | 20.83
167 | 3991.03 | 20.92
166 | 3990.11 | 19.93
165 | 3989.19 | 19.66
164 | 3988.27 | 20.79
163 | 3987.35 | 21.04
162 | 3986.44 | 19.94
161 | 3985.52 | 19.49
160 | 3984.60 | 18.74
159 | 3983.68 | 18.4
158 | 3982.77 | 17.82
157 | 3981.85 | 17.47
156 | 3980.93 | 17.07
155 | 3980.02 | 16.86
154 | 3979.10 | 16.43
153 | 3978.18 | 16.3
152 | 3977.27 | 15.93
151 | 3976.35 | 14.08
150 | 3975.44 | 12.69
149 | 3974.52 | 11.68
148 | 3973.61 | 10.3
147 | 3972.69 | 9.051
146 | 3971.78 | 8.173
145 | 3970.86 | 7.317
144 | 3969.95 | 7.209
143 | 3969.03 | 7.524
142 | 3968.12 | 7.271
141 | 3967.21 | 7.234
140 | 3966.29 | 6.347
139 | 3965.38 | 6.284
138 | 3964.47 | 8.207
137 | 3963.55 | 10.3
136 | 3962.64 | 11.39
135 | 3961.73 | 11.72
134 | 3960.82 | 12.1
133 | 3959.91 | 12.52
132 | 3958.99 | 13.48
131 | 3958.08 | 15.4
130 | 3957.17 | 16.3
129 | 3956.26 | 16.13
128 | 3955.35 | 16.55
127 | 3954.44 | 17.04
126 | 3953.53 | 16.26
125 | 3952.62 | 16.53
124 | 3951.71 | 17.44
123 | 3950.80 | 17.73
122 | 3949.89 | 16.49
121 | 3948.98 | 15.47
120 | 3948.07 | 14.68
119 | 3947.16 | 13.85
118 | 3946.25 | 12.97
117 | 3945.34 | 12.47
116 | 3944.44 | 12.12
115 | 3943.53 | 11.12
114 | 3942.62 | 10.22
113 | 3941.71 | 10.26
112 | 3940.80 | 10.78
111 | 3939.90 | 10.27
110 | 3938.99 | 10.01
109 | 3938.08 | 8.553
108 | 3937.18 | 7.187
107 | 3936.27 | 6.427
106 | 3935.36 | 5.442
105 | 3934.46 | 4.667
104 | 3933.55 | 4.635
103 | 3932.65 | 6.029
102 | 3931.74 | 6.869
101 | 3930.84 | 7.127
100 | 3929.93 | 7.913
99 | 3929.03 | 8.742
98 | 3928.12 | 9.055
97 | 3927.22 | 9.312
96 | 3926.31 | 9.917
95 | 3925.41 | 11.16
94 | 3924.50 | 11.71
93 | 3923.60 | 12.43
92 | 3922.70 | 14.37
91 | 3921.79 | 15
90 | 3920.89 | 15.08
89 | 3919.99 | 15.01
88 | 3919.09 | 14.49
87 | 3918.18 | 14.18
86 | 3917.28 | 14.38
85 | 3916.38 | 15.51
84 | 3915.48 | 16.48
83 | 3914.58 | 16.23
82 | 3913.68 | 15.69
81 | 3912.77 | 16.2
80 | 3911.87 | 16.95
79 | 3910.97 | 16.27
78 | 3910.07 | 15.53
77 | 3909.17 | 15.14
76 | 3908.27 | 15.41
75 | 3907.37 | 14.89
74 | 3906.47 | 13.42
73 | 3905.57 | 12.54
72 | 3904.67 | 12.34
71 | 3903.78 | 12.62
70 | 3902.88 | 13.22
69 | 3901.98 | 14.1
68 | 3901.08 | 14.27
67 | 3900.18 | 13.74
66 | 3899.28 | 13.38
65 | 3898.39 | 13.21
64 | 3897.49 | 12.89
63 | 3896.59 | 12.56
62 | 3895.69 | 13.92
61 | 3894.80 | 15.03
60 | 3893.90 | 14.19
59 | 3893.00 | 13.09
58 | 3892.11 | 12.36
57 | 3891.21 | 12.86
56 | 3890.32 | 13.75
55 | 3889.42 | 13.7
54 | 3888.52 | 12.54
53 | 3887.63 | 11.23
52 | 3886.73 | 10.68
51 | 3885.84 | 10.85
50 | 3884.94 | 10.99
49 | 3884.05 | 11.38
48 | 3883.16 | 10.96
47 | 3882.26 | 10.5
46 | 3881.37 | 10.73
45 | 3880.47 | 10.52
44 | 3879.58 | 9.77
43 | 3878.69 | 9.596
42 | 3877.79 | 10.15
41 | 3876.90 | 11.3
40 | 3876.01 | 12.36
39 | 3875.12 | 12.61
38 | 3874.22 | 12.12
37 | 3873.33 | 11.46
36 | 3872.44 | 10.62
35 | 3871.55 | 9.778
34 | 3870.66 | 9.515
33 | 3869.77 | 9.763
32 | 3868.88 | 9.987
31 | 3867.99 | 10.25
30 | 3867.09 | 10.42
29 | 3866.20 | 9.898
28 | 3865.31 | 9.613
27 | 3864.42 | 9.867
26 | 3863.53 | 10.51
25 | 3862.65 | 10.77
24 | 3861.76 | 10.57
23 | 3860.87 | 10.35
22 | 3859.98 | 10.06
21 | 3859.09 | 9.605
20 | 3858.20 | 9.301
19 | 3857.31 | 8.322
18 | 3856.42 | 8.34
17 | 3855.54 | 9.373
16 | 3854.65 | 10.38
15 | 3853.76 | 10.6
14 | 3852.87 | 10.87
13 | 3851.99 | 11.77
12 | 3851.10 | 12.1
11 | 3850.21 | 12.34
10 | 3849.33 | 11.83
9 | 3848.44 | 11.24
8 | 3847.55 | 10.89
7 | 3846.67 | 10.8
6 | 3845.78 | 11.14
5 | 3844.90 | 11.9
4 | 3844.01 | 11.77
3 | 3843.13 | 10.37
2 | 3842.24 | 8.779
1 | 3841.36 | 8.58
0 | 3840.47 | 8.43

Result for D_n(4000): 1.98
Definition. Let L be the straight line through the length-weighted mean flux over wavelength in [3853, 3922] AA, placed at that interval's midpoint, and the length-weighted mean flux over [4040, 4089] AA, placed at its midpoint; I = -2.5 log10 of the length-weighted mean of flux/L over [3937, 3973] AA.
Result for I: 0.29 mag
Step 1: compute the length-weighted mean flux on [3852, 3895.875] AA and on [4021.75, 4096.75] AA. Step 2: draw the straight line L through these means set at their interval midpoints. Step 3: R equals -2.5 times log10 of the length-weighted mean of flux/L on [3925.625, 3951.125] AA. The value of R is 0.416 mag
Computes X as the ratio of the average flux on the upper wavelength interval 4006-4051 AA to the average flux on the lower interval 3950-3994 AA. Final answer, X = 1.50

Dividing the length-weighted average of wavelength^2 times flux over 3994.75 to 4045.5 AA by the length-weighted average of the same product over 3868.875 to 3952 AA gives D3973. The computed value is 1.90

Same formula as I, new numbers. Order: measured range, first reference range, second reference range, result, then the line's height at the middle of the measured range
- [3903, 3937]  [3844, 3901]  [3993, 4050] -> 0.187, 14.6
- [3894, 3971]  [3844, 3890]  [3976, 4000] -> 0.221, 15.3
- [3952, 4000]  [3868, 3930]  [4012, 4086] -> 0.128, 17.1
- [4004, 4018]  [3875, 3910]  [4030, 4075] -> -0.160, 18.7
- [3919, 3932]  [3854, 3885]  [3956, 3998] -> 0.135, 12.7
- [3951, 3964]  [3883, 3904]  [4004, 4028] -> 0.210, 17.7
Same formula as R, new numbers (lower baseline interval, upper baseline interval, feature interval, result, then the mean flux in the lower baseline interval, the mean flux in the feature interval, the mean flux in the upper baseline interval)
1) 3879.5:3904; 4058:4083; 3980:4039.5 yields -0.21 mag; 12.5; 21.2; 19.9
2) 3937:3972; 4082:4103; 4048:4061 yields -0.12 mag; 11.9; 21.2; 21.6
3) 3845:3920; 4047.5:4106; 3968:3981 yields 0.35 mag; 12.1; 11.8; 20.8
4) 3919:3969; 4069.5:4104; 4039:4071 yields -0.09 mag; 11.4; 20.6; 21.2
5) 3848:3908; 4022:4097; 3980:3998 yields -0.13 mag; 11.5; 19.8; 21.3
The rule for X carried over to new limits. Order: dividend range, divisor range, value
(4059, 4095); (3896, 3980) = 1.71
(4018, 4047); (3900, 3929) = 1.59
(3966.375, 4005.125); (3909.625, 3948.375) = 1.46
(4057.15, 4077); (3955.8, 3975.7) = 1.90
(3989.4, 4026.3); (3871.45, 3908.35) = 1.76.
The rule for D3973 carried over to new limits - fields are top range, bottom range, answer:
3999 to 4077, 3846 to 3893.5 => 2.13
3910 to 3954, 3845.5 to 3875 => 1.21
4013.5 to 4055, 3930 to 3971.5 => 2.09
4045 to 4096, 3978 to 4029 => 1.04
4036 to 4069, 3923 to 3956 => 1.98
